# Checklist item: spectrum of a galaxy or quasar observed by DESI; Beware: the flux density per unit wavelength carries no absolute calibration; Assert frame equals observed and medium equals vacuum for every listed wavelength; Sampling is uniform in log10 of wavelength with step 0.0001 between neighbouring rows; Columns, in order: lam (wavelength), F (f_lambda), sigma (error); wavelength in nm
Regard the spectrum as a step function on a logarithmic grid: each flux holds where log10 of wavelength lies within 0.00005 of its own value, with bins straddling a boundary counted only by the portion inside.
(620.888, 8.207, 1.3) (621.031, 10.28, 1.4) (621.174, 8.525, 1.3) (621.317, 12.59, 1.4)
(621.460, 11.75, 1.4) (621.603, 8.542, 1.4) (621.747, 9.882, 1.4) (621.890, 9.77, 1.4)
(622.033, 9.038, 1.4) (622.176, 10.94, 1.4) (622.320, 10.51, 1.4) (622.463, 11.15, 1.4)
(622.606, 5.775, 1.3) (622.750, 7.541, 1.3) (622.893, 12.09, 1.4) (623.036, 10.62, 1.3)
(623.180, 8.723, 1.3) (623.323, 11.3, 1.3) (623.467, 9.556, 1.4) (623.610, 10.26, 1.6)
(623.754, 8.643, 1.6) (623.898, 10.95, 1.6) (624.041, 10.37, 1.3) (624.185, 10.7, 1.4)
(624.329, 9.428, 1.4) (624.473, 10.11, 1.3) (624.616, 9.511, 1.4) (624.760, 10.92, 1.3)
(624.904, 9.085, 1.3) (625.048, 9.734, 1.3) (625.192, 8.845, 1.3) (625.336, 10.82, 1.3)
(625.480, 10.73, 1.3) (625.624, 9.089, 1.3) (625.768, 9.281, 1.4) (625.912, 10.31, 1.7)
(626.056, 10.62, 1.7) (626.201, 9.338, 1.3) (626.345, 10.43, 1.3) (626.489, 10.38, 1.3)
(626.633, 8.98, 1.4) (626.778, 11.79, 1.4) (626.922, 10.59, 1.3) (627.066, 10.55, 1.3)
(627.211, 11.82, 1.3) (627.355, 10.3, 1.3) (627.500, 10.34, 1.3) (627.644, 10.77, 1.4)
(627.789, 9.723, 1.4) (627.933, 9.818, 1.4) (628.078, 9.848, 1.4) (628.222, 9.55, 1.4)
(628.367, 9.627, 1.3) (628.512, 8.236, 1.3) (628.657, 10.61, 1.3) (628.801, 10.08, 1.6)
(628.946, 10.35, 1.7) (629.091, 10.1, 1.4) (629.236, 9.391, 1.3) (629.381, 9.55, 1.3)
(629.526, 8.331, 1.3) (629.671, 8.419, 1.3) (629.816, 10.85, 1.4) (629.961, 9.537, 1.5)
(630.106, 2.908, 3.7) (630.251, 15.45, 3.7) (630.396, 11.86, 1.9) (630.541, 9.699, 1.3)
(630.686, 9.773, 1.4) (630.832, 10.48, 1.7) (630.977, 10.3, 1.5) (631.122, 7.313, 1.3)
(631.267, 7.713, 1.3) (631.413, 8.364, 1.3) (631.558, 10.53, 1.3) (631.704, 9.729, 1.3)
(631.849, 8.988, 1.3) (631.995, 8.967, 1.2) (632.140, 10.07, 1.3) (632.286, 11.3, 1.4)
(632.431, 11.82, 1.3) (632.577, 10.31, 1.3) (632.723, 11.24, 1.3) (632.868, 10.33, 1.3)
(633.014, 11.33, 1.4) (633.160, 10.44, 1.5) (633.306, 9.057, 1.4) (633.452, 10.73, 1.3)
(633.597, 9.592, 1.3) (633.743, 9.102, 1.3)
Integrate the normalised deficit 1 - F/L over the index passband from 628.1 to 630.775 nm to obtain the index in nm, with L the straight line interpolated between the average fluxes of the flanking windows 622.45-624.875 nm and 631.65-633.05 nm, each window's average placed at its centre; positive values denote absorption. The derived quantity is 0.13 nm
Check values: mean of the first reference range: 9.82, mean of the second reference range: 10.4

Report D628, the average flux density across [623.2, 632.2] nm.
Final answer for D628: 9.86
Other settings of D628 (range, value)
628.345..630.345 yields 9.55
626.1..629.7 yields 9.98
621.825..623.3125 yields 9.69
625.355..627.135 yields 10.2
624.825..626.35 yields 9.82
